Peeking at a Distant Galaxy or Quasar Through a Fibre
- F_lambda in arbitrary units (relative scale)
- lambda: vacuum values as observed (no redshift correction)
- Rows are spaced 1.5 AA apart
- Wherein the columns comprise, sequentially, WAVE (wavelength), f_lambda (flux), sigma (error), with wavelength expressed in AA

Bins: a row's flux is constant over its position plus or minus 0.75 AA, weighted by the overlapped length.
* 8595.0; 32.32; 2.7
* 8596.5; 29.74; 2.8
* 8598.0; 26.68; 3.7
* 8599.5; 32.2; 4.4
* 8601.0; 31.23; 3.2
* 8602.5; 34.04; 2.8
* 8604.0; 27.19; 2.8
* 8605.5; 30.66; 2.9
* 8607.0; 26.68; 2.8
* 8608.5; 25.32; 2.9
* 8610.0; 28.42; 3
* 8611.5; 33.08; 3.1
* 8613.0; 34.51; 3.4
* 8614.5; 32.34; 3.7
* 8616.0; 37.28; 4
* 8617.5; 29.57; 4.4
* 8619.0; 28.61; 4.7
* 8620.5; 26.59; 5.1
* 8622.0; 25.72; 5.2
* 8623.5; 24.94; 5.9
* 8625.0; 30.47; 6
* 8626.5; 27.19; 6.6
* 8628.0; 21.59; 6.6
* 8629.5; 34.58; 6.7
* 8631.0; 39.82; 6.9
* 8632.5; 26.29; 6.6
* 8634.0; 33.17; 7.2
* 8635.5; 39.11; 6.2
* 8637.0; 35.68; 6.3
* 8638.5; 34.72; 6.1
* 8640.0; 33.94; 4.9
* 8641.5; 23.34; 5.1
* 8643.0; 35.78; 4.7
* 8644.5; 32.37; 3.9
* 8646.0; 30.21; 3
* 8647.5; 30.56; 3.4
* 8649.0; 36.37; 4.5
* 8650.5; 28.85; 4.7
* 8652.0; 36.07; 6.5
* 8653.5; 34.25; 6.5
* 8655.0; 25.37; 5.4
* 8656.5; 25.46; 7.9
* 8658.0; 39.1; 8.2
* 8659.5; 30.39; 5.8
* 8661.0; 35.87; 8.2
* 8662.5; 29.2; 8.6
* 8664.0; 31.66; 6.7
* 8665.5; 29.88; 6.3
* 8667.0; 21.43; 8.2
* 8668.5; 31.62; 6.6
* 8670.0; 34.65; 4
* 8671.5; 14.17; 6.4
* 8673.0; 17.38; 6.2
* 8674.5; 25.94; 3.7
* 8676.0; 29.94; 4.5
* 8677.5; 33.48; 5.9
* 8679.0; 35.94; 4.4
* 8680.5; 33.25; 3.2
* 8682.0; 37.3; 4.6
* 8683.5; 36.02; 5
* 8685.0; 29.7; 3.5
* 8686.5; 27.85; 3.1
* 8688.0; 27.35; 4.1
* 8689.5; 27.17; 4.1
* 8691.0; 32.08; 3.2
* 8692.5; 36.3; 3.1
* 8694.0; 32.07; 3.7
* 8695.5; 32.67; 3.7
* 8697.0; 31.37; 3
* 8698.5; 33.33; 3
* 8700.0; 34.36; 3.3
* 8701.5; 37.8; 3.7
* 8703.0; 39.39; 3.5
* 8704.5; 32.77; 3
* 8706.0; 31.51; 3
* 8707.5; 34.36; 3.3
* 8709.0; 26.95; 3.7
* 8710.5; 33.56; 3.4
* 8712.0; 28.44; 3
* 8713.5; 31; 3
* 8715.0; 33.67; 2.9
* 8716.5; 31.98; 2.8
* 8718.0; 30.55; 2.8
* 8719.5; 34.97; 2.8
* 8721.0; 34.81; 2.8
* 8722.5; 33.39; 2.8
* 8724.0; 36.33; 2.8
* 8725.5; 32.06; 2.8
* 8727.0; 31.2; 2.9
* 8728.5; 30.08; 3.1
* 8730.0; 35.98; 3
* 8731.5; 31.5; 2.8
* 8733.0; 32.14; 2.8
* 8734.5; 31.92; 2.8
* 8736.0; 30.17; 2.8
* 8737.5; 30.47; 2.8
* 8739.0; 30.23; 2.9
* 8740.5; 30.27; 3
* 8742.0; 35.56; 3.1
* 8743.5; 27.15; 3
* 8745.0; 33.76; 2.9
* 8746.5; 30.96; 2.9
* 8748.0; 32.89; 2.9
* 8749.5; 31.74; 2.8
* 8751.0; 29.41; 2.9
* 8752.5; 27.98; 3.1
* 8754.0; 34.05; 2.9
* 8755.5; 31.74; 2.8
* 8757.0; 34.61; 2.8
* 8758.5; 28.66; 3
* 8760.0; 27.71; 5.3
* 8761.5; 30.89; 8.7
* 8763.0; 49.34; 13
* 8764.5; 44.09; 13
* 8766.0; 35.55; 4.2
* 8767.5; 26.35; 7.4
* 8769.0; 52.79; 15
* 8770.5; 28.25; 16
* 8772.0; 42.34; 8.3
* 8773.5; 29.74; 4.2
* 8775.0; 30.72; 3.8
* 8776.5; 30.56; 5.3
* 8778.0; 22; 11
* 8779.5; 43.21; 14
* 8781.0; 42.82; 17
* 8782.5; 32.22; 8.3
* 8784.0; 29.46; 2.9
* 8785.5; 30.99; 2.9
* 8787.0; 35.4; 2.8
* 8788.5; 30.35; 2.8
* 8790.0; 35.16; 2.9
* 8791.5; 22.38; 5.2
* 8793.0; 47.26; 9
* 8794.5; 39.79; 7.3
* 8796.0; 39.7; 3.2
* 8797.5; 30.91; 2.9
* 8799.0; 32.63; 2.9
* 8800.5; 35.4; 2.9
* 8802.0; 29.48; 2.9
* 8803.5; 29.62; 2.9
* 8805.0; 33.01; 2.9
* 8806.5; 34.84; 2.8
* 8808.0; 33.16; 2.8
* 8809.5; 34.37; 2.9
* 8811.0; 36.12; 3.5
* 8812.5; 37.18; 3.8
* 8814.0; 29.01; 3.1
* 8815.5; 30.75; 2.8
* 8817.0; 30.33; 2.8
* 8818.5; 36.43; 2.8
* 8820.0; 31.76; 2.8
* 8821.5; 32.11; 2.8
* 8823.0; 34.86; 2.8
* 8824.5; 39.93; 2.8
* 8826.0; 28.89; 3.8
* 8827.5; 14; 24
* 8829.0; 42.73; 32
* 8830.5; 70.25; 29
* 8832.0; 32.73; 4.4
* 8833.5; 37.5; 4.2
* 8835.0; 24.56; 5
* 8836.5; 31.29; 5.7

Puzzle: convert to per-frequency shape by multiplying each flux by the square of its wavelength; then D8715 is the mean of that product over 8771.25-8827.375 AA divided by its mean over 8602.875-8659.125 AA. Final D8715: 1.1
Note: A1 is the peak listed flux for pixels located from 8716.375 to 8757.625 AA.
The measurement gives 36.33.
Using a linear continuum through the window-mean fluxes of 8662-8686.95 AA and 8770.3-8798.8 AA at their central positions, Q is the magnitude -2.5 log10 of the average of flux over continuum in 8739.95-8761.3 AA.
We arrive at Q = 0.05 mag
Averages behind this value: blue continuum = 29.4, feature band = 31.2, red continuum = 33.9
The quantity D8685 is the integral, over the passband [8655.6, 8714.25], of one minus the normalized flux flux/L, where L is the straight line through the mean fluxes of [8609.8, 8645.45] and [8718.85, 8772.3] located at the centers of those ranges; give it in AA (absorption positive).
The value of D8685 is 2.13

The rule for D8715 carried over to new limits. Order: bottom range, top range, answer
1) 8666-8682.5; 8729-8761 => 1.12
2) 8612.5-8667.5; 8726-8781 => 1.09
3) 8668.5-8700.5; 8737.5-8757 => 1.04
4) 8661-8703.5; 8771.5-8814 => 1.12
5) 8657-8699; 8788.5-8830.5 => 1.15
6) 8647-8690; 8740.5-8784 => 1.14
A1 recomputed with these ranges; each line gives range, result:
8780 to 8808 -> 47.26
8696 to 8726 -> 39.39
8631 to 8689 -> 39.82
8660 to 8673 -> 35.87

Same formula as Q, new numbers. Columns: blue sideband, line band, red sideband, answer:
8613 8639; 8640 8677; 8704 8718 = 0.06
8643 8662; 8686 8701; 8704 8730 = 0.02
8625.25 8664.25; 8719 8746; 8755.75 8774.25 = 0.08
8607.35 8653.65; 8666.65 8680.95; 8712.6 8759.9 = 0.13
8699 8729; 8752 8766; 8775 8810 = -0.04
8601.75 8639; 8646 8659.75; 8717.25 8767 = -0.02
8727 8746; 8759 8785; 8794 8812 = -0.07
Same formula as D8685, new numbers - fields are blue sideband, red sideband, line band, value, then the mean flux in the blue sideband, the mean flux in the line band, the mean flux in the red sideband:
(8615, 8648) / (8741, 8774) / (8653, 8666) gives 0.2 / 31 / 31.2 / 33.9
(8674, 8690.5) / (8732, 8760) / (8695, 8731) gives -2.0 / 31.4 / 33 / 31.2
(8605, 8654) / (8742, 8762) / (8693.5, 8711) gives -1.3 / 31.1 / 33.4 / 31.1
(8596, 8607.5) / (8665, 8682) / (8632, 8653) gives -2.7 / 29.9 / 32.7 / 28.4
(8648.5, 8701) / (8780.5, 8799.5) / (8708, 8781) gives 0.3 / 30.8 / 32.9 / 34.5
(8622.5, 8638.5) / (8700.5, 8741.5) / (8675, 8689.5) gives 0.0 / 31.4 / 31.9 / 32.5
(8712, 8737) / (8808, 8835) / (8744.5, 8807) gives -0.2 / 32.5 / 33.8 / 34.9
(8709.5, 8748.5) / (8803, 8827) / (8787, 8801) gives -0.9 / 32.1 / 34.9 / 33.1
